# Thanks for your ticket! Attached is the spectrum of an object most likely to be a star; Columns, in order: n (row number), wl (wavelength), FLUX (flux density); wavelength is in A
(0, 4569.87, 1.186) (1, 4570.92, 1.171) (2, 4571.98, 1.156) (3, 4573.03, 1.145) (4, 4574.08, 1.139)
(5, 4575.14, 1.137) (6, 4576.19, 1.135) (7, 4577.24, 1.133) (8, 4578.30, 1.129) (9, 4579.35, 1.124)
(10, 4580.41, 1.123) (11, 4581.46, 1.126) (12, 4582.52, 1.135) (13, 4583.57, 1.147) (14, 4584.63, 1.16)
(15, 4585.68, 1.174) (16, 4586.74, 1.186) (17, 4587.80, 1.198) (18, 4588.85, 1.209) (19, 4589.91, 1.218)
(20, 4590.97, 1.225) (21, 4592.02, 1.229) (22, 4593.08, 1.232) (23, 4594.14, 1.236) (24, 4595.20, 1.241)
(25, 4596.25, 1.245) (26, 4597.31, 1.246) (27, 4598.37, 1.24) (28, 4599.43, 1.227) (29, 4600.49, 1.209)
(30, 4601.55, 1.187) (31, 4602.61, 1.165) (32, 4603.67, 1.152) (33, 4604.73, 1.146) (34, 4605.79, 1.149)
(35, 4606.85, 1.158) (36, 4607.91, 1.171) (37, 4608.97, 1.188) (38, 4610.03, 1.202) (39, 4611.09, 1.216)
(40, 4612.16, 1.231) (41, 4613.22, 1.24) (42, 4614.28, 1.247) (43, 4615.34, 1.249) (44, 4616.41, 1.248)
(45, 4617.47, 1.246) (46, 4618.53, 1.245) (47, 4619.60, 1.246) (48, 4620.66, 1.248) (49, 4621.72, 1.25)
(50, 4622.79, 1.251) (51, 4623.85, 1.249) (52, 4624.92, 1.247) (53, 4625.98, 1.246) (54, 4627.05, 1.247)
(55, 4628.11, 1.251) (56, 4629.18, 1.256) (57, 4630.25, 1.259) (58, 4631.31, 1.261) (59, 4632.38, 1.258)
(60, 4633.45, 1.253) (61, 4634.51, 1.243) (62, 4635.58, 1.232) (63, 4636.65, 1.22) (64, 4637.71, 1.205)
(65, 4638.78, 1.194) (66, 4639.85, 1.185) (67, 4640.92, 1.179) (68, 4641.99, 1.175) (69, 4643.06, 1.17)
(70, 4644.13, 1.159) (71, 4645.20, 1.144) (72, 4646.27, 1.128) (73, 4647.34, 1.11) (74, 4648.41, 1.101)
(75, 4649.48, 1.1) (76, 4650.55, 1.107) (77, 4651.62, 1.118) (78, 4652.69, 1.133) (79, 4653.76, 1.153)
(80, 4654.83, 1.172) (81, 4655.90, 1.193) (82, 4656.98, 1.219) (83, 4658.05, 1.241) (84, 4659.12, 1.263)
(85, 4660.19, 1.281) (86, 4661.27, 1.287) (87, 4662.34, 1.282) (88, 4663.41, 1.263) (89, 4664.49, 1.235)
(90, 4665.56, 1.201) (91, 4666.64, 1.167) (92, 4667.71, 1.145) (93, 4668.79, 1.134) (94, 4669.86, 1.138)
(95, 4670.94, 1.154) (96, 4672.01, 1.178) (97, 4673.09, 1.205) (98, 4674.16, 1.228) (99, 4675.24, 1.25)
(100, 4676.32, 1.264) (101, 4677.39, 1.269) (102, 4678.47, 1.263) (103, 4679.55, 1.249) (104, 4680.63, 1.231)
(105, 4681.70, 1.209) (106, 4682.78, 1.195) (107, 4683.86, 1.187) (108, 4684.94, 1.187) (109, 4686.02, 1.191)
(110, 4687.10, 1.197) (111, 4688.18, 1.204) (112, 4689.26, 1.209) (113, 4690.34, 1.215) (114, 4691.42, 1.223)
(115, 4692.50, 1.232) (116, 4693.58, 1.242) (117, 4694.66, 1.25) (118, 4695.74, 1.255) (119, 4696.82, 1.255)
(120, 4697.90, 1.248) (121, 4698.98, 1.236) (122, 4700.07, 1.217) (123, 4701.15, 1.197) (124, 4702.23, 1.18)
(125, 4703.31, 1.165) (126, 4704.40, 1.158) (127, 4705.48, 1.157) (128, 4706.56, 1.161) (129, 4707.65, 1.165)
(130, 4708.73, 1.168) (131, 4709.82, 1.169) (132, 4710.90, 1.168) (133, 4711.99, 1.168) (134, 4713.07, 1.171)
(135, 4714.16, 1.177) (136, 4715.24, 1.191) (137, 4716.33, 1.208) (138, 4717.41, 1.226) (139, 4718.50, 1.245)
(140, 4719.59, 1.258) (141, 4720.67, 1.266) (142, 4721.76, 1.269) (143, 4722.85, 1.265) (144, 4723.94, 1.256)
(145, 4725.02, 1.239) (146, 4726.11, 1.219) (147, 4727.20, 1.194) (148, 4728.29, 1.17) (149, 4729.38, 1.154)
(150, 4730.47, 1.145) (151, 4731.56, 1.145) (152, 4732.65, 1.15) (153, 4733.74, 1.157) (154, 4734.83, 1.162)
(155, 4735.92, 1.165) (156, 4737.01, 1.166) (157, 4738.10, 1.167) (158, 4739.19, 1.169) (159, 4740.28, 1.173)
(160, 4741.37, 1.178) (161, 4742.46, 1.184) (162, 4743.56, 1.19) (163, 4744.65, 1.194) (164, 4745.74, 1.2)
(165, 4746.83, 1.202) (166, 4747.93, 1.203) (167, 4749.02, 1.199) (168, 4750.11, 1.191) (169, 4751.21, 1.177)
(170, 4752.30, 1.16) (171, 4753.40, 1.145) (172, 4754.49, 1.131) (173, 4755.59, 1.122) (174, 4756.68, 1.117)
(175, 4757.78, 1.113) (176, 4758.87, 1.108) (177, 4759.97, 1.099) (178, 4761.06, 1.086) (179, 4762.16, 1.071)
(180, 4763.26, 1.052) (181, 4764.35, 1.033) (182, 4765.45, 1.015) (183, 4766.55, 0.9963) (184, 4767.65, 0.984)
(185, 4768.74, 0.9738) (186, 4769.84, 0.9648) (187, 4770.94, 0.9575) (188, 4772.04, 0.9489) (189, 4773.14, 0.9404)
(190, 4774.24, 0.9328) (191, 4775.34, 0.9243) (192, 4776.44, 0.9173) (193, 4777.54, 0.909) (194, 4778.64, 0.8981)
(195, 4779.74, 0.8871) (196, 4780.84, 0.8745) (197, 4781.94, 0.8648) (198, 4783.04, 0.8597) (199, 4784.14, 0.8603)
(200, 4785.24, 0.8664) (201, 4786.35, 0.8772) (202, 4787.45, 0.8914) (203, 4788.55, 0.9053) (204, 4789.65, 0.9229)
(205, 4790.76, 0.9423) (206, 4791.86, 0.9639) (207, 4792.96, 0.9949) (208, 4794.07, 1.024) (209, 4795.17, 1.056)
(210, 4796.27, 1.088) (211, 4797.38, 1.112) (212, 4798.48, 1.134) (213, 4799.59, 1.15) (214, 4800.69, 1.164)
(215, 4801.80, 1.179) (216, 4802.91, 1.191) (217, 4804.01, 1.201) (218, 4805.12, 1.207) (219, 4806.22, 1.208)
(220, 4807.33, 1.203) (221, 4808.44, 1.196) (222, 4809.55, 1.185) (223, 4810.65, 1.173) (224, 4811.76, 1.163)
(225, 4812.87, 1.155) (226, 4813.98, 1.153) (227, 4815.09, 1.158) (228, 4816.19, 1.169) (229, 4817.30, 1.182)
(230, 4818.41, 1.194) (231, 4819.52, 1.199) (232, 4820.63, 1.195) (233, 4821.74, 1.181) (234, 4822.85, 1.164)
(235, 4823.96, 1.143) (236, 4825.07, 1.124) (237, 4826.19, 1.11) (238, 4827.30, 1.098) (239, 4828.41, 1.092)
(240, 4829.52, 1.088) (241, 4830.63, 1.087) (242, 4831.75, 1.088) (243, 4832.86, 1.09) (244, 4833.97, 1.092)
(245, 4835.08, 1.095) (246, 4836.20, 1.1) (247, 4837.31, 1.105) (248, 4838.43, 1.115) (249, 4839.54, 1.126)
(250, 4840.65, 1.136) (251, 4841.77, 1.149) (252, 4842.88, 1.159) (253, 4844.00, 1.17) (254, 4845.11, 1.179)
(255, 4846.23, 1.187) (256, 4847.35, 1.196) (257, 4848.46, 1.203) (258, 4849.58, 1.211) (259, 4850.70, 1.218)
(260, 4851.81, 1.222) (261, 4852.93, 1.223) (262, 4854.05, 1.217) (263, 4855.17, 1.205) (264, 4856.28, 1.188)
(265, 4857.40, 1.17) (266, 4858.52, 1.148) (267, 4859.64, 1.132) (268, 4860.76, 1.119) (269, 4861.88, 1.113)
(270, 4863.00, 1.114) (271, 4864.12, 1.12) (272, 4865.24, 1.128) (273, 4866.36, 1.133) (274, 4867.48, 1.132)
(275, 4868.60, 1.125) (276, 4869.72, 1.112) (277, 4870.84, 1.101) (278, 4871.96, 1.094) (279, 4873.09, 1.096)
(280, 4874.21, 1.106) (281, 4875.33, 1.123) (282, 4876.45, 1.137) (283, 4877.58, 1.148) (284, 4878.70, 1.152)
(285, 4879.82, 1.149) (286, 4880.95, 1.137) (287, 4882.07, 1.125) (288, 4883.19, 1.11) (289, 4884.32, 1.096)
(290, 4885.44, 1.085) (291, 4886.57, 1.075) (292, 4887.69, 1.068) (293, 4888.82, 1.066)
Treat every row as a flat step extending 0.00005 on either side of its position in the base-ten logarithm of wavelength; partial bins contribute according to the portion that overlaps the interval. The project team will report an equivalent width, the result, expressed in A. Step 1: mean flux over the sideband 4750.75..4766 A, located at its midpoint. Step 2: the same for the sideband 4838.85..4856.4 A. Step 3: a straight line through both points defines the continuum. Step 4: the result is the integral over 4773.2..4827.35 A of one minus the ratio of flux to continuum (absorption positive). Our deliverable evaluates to 3.8 A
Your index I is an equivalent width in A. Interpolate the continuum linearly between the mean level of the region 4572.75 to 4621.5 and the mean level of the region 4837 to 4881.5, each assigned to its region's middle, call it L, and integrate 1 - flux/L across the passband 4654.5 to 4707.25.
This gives -1.5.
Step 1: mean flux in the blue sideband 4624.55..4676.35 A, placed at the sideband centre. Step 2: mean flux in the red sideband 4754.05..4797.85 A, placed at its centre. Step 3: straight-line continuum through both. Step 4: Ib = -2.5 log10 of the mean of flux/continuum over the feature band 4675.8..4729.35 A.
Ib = -0.10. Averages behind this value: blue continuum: 1.2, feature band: 1.21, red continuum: 0.981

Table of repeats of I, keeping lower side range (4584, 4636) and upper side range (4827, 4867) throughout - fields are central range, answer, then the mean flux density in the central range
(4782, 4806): 2.8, 1.03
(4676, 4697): -0.5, 1.23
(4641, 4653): 0.8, 1.13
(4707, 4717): 0.1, 1.18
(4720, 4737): -0.2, 1.2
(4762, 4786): 4.7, 0.939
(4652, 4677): -0.1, 1.21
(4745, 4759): 0.2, 1.16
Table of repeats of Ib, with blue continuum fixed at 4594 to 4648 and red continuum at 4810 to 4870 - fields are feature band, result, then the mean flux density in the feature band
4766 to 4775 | 0.21 mag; 0.961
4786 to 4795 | 0.22 mag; 0.947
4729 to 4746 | 0.01 mag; 1.17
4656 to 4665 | -0.05 mag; 1.25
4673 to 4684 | -0.03 mag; 1.23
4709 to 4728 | -0.03 mag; 1.22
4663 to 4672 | 0.02 mag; 1.18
